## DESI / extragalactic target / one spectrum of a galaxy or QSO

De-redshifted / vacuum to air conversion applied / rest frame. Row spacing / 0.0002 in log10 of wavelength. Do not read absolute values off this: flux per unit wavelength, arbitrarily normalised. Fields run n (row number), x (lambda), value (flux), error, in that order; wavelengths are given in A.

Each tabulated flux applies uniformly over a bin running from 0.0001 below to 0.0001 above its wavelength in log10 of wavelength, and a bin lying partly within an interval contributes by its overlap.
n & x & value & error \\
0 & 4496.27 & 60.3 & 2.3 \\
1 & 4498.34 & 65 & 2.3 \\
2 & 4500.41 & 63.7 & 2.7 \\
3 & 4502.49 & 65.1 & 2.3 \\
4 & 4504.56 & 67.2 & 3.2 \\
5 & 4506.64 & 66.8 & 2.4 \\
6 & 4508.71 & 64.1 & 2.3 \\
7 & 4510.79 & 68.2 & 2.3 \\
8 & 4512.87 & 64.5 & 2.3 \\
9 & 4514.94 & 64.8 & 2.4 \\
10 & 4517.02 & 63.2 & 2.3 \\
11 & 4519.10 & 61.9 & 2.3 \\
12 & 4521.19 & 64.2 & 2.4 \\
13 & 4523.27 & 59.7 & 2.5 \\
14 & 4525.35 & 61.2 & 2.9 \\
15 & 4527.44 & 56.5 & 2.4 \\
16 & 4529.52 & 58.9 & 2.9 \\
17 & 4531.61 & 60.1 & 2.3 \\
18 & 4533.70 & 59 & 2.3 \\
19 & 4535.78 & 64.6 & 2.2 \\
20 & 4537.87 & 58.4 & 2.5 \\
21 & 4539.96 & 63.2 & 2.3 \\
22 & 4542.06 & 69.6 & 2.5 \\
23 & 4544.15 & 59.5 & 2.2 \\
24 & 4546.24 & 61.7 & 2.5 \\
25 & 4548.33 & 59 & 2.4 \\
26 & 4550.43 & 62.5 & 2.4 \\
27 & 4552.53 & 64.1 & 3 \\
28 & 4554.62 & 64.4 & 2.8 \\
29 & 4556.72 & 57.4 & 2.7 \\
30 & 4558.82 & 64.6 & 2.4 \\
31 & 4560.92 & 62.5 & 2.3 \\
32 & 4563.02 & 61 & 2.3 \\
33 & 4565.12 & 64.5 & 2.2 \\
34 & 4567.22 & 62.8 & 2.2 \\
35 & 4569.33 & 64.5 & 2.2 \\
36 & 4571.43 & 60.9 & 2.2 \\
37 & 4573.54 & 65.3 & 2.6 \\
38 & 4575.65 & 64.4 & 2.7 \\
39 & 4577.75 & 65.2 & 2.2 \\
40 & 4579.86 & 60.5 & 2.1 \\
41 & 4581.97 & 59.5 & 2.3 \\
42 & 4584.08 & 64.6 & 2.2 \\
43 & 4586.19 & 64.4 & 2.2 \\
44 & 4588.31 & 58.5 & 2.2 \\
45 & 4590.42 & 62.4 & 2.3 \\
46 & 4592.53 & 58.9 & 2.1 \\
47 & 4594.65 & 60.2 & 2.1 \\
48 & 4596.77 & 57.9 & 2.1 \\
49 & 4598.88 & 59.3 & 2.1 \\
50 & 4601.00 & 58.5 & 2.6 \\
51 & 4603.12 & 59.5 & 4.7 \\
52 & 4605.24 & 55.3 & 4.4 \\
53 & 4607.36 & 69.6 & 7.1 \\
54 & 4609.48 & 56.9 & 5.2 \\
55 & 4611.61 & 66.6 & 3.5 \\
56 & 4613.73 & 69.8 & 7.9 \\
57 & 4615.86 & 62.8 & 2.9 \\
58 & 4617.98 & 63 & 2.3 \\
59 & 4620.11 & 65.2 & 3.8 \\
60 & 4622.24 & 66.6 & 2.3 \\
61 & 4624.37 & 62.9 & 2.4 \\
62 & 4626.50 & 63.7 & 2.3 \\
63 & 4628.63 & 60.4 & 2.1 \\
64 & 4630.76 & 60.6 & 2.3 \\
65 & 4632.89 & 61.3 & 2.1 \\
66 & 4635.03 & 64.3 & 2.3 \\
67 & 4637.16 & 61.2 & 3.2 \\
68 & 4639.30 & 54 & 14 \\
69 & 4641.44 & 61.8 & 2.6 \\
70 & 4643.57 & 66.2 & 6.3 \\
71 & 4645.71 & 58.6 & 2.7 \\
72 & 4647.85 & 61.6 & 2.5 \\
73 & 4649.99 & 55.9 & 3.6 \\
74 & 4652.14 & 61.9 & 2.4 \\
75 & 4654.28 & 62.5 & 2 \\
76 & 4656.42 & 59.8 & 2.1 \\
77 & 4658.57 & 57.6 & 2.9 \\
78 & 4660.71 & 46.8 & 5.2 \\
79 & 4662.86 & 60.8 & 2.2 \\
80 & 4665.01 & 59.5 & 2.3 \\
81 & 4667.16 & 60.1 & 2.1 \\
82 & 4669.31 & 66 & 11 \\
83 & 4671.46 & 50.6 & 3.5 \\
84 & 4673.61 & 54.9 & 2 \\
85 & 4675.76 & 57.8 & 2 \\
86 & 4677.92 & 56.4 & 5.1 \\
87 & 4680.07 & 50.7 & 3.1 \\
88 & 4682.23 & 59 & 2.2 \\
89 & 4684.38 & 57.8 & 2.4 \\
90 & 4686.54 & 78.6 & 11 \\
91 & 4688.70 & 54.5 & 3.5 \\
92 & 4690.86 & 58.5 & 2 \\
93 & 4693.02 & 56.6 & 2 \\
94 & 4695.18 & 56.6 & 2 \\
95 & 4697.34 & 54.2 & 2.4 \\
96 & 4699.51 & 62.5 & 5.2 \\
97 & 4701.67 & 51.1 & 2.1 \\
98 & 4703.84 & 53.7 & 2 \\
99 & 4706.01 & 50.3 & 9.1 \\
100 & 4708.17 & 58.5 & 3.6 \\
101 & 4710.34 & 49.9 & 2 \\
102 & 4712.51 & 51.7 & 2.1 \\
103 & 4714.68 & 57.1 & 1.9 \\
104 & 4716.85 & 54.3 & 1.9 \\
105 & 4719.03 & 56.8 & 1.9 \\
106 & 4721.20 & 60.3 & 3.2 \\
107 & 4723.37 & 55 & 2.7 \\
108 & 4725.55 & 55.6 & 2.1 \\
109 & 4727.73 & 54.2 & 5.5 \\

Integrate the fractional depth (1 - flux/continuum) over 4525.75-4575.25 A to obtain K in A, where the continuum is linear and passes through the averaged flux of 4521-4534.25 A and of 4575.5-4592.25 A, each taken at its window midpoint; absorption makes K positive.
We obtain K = -1.0 A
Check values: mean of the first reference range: 59.7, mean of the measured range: 62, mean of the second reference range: 62.2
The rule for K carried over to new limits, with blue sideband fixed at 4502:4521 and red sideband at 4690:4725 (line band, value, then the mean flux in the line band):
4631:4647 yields -0.6 A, 61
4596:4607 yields 0.3 A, 58.9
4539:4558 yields 0.3 A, 62.4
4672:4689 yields -0.6 A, 58.7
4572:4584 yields -0.2 A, 63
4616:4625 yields -0.7 A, 64.3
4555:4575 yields -0.1 A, 62.7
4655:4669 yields -0.1 A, 58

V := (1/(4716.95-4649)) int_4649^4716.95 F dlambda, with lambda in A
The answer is 57.1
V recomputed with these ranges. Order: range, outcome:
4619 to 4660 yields 61.2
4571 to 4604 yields 61.3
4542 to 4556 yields 62.4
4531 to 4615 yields 62.1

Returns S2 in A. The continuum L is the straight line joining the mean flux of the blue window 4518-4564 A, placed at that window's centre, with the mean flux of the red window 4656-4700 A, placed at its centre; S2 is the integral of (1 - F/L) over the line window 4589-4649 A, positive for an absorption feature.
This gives -2.2 A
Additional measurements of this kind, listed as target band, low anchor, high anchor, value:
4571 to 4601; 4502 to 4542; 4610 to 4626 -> 1.3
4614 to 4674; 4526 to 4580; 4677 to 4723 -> -1.9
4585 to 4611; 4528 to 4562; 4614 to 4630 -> 1.2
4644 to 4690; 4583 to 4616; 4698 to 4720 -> -1.2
